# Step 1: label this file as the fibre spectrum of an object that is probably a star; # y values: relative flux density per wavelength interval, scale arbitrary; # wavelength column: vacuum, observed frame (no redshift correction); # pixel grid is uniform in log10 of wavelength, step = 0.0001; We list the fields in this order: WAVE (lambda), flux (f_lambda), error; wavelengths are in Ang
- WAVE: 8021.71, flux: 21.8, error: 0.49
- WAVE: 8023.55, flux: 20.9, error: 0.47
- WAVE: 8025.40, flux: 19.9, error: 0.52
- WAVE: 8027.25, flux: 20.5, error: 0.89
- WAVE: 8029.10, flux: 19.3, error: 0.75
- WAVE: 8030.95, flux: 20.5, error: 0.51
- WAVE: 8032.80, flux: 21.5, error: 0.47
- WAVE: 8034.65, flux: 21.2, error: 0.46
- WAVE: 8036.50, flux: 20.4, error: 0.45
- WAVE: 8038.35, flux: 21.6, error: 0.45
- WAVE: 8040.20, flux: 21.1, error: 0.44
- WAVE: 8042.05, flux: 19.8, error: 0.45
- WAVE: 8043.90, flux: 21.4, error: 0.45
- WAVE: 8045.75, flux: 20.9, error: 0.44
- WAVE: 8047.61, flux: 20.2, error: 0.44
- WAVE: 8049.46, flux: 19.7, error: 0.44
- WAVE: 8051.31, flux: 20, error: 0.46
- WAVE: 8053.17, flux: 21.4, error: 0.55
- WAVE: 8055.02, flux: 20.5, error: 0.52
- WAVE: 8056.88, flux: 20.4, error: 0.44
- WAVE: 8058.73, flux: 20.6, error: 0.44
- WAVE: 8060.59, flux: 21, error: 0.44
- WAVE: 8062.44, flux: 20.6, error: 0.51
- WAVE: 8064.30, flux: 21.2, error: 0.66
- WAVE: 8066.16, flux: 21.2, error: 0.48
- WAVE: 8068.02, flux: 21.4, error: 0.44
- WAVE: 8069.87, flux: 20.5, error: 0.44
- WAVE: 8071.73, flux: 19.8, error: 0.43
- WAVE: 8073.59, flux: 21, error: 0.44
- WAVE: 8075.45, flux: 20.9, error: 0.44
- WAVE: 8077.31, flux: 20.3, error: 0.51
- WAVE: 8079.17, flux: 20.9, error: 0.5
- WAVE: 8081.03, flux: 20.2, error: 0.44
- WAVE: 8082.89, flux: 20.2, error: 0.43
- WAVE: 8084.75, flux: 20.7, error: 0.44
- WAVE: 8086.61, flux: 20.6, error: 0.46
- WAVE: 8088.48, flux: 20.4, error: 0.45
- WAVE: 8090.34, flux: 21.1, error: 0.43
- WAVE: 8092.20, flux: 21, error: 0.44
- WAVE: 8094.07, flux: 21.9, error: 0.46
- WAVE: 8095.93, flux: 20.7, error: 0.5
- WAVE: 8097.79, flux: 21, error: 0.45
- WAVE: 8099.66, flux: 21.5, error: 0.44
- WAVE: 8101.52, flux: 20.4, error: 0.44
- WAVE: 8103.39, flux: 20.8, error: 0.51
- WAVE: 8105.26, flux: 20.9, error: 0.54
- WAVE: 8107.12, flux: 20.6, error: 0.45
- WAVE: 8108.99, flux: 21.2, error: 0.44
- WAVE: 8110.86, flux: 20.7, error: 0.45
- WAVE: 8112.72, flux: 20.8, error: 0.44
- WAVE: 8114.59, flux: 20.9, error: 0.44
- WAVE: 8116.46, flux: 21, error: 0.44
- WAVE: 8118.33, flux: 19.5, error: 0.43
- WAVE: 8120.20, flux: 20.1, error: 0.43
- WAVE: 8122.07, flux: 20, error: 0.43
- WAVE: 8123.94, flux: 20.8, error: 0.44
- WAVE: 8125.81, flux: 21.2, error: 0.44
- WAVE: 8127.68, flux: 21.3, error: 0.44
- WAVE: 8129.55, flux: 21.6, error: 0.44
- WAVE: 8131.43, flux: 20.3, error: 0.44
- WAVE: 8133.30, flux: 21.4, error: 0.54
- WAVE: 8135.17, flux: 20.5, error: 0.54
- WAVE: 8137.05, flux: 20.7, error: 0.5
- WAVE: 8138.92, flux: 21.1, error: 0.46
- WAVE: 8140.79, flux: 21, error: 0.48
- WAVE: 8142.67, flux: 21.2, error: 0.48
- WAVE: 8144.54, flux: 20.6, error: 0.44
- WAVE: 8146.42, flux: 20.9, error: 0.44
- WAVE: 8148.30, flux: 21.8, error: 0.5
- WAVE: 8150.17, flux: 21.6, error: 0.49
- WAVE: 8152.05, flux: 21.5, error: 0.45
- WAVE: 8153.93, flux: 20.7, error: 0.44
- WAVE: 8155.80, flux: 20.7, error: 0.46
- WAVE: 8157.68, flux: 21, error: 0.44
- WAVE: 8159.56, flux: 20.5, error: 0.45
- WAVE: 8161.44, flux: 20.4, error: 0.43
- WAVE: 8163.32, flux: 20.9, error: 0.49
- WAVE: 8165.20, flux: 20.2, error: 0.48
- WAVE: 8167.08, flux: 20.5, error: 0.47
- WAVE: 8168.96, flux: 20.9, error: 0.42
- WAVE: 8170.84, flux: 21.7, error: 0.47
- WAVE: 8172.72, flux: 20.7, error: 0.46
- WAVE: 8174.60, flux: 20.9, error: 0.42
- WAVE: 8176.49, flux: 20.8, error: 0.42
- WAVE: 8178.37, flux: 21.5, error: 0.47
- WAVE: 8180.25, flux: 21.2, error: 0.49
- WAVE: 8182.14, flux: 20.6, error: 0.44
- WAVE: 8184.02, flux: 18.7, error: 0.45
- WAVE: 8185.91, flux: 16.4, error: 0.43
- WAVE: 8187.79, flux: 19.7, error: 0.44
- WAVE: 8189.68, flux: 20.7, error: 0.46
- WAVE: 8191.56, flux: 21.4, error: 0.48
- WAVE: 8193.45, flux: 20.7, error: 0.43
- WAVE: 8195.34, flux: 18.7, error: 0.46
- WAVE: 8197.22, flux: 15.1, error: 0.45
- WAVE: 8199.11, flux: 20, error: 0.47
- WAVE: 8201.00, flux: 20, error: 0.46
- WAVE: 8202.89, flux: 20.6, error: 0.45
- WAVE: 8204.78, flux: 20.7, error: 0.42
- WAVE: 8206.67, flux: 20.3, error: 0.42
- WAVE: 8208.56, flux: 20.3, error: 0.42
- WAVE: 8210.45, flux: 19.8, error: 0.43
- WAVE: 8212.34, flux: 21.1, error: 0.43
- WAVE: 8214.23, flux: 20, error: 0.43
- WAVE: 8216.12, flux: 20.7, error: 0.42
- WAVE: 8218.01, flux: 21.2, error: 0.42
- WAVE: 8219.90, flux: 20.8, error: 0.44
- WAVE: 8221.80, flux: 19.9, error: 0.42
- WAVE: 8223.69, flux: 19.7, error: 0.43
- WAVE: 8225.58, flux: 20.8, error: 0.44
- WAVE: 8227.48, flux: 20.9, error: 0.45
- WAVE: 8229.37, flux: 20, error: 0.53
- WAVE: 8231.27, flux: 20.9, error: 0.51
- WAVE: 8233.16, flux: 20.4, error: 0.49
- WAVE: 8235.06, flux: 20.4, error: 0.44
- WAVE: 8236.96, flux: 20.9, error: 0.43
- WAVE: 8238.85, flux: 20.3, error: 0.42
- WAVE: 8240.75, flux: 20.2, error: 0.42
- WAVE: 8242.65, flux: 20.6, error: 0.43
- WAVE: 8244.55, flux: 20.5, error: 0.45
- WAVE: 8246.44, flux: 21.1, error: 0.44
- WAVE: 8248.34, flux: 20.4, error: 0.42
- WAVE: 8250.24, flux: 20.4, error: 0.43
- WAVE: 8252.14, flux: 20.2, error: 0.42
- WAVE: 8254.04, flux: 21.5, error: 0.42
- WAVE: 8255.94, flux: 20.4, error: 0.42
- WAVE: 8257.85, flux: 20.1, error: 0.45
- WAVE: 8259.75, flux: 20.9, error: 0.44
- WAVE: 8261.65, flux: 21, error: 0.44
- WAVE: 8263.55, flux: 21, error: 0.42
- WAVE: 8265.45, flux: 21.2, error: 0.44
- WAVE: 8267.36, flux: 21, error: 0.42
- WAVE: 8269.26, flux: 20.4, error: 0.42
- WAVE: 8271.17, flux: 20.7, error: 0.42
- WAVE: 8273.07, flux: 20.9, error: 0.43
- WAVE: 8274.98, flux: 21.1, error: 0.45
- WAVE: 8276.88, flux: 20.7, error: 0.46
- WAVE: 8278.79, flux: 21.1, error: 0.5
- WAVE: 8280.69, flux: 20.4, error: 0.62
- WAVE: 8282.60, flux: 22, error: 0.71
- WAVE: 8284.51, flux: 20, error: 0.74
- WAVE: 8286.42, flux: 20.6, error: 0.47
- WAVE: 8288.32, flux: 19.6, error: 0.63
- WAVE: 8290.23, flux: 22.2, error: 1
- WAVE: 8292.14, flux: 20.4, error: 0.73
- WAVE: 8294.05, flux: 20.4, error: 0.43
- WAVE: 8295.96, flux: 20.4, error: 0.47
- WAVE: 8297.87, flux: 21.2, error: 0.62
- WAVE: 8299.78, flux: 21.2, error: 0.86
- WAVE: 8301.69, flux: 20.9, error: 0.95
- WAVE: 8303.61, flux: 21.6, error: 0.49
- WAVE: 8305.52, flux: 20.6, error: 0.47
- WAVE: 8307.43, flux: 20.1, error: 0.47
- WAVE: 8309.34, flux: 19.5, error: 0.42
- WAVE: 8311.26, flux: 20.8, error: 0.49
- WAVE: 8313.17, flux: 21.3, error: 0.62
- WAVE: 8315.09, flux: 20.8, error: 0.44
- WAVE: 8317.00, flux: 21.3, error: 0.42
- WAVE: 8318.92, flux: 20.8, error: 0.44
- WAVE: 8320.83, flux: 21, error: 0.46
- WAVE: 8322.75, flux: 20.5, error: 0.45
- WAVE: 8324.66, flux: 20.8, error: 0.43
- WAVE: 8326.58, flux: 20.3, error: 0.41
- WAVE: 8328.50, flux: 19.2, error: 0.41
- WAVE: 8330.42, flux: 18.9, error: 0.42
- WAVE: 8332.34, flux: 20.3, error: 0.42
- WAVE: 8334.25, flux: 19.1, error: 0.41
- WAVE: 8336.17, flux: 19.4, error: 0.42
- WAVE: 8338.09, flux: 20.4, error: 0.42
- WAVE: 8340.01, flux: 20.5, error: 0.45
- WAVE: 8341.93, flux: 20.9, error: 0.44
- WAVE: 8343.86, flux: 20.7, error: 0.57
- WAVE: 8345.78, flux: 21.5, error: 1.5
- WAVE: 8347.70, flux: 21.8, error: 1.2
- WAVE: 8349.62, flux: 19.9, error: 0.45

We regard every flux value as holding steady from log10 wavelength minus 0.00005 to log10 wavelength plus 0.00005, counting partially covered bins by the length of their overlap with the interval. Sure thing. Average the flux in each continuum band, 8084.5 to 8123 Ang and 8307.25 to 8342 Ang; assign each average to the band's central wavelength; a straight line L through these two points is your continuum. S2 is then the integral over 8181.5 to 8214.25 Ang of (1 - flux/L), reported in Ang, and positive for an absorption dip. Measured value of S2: 1.4 Ang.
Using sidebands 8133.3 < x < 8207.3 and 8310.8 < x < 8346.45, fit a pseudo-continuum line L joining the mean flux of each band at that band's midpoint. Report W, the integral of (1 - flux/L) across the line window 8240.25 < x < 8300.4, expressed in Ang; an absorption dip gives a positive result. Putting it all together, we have -0.9 Ang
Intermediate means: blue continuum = 20.4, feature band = 20.7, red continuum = 20.4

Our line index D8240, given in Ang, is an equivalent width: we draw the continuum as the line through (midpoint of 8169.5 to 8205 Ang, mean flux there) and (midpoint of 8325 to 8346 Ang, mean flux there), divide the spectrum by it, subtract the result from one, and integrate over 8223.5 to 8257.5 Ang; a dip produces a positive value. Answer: -0.9 Ang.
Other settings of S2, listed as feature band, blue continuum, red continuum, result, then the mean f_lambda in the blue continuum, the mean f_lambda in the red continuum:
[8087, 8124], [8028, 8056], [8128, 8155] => 0.3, 20.6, 21.1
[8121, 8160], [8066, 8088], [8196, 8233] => -1.1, 20.6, 20.1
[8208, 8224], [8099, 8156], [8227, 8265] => 0.2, 20.9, 20.6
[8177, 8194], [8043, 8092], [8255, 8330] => 0.5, 20.7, 20.7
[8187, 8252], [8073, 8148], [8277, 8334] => 1.3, 20.8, 20.6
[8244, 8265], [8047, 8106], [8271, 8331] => 0.0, 20.7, 20.7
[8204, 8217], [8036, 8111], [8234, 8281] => 0.2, 20.8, 20.7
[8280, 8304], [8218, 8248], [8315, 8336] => -0.6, 20.5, 20.2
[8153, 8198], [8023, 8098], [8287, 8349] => 0.9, 20.7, 20.6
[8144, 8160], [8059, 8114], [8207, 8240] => -0.3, 20.8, 20.5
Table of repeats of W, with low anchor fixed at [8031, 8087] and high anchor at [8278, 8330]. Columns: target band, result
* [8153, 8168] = 0.06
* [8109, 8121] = 0.08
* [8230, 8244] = 0.12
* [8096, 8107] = -0.09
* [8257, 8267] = -0.08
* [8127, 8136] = -0.14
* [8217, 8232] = 0.12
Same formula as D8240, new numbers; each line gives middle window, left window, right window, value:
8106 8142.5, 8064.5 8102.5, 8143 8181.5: 0.16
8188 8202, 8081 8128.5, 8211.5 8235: 0.72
